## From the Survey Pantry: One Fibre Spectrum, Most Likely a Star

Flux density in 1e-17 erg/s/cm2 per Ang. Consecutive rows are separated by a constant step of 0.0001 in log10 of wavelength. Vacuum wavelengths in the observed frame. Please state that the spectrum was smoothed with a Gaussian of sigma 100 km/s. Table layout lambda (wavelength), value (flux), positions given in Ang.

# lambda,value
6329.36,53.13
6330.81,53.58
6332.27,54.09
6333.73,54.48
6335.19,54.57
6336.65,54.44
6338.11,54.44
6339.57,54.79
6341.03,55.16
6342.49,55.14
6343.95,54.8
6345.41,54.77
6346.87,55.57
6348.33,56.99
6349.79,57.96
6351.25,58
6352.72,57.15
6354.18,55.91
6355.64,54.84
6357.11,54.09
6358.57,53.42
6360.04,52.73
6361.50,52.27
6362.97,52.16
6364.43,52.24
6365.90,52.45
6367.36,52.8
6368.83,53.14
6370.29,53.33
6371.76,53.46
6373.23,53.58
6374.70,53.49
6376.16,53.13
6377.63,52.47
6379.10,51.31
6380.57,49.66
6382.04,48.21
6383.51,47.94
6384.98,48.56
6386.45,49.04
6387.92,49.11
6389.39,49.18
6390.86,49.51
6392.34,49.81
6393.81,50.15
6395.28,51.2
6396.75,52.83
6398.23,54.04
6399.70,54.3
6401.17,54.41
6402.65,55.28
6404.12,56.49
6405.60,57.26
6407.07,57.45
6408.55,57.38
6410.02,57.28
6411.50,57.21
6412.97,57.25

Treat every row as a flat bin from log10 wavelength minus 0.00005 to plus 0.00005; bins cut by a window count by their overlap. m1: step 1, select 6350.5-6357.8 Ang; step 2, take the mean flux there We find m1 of 56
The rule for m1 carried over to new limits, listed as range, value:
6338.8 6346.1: 54.9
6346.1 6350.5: 56.9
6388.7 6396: 50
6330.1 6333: 53.8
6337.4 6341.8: 54.8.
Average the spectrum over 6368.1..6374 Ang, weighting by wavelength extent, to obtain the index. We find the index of 53.4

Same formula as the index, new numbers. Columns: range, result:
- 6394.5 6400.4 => 53.1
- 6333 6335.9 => 54.5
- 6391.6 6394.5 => 49.9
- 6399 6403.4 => 54.7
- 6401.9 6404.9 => 55.8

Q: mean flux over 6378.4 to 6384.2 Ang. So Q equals 49.3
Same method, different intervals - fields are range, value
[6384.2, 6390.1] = 49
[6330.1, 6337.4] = 54.2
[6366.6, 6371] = 53.2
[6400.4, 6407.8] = 56.2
